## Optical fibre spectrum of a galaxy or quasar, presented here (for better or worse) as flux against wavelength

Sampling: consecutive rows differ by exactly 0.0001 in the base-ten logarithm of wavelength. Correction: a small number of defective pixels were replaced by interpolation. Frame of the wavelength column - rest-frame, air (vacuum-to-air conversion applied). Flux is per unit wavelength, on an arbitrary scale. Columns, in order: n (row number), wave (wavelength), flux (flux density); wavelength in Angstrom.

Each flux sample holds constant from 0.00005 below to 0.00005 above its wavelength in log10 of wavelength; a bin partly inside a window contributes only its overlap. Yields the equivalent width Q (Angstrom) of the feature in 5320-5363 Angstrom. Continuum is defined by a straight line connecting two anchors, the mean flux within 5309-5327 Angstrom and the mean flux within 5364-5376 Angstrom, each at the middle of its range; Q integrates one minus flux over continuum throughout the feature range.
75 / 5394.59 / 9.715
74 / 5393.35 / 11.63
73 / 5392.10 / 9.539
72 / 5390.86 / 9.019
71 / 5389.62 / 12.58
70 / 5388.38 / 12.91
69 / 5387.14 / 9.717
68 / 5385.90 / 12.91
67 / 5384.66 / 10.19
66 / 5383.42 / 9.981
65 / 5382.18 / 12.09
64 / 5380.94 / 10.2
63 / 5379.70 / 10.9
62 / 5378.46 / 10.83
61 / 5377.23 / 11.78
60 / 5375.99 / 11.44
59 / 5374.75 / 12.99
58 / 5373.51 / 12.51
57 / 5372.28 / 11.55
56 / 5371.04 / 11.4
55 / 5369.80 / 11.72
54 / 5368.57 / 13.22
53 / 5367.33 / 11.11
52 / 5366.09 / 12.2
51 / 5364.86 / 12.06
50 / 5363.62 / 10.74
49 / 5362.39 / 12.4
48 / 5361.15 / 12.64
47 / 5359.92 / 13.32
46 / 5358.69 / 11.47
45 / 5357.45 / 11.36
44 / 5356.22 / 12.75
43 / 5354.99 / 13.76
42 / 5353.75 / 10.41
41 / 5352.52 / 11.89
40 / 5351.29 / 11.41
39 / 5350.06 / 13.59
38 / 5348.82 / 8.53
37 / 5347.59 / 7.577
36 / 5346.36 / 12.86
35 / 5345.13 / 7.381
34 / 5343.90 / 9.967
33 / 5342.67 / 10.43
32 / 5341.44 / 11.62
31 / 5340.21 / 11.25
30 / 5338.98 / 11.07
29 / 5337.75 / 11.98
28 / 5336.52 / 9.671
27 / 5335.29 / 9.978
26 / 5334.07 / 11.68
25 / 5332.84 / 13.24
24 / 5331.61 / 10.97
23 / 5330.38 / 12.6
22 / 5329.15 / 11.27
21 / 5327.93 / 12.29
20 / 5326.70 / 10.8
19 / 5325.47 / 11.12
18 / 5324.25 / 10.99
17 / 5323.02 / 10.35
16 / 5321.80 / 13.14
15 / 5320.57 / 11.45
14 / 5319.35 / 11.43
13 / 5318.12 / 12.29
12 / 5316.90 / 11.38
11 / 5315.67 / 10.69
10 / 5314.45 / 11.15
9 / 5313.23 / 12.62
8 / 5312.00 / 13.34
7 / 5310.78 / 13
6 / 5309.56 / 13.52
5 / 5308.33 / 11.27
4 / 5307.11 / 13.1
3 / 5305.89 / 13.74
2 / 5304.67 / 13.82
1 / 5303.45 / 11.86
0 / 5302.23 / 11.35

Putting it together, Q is 2.0 Angstrom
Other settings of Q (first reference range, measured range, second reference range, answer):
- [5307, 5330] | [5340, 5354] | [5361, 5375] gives 1.60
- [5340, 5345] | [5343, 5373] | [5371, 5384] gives -1.58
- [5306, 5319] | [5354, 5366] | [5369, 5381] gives -0.44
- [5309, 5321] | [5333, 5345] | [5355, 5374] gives 1.28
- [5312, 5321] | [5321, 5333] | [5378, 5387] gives -0.04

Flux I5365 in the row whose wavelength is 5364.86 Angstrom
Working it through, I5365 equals 12.06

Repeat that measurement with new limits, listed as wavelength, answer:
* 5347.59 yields 7.577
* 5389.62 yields 12.58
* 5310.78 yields 13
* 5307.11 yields 13.1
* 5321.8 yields 13.14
